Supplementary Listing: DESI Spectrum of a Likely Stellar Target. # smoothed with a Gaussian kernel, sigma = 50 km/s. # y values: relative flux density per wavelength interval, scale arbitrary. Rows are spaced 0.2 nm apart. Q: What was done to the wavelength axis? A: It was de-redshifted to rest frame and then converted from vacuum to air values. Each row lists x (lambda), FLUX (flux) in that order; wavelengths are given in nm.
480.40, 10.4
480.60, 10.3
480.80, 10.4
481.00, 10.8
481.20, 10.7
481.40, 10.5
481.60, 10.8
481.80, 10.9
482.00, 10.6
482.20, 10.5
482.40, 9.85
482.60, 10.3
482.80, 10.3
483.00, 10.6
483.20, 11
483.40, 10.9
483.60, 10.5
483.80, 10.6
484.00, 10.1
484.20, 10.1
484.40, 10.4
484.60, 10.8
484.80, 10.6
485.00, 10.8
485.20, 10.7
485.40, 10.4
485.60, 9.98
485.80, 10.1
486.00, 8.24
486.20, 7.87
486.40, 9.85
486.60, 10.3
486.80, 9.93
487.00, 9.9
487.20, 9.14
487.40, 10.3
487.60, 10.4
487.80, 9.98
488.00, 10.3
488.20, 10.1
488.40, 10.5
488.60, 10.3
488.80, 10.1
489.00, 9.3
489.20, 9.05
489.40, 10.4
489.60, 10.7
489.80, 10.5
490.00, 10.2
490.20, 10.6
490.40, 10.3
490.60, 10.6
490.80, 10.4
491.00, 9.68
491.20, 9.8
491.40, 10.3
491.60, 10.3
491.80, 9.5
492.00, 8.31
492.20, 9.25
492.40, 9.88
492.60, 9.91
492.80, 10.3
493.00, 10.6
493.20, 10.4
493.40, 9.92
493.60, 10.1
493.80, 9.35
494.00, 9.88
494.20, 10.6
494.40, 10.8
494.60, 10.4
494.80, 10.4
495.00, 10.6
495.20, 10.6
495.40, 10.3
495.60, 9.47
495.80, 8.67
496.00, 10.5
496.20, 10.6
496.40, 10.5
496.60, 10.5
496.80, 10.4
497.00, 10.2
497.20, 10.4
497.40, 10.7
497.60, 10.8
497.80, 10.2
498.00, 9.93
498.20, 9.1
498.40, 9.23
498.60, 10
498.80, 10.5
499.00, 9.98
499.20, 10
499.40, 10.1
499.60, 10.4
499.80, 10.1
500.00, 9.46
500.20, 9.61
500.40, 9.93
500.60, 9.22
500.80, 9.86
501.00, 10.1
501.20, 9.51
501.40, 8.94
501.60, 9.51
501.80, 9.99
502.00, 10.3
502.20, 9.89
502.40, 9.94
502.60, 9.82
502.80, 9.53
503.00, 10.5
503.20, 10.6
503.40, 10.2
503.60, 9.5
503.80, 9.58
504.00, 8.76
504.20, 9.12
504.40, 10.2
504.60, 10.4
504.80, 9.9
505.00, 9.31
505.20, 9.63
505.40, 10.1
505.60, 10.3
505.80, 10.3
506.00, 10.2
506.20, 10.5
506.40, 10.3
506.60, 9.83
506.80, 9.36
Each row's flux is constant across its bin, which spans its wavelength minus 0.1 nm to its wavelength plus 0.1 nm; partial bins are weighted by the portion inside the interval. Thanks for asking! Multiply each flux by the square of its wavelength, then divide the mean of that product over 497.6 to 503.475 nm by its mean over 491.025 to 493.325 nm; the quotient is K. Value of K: 1.0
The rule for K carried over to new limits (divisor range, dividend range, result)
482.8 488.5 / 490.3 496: 1.02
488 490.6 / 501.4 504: 1.02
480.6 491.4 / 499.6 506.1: 1.03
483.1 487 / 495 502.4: 1.04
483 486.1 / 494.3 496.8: 1.04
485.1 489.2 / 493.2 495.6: 1.07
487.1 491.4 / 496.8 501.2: 1.03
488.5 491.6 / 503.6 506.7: 1.03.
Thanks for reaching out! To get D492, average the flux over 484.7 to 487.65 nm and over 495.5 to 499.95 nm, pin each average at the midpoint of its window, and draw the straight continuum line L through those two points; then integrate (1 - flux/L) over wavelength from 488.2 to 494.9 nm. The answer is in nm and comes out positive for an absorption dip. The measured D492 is -0.06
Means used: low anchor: 9.89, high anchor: 10.1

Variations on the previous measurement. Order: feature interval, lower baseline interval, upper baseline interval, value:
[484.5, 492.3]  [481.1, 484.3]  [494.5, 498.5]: 0.29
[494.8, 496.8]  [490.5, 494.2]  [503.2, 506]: -0.06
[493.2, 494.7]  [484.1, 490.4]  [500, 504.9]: -0.03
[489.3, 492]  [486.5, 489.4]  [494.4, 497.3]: -0.03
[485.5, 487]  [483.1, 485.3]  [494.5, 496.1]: 0.14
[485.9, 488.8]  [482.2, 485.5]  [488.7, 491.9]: 0.14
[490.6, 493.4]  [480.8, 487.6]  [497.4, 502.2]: 0.04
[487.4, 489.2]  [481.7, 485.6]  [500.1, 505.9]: 0.05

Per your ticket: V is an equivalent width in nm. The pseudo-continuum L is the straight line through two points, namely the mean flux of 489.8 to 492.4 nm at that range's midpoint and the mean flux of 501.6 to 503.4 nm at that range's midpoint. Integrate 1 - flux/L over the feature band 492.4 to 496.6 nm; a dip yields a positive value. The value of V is -0.09 nm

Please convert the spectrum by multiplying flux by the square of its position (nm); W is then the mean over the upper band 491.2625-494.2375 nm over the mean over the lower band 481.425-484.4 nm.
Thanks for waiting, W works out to 0.98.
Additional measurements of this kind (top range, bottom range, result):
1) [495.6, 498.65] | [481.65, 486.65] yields 1.04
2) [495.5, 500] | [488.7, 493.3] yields 1.04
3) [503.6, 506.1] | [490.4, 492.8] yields 1.05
